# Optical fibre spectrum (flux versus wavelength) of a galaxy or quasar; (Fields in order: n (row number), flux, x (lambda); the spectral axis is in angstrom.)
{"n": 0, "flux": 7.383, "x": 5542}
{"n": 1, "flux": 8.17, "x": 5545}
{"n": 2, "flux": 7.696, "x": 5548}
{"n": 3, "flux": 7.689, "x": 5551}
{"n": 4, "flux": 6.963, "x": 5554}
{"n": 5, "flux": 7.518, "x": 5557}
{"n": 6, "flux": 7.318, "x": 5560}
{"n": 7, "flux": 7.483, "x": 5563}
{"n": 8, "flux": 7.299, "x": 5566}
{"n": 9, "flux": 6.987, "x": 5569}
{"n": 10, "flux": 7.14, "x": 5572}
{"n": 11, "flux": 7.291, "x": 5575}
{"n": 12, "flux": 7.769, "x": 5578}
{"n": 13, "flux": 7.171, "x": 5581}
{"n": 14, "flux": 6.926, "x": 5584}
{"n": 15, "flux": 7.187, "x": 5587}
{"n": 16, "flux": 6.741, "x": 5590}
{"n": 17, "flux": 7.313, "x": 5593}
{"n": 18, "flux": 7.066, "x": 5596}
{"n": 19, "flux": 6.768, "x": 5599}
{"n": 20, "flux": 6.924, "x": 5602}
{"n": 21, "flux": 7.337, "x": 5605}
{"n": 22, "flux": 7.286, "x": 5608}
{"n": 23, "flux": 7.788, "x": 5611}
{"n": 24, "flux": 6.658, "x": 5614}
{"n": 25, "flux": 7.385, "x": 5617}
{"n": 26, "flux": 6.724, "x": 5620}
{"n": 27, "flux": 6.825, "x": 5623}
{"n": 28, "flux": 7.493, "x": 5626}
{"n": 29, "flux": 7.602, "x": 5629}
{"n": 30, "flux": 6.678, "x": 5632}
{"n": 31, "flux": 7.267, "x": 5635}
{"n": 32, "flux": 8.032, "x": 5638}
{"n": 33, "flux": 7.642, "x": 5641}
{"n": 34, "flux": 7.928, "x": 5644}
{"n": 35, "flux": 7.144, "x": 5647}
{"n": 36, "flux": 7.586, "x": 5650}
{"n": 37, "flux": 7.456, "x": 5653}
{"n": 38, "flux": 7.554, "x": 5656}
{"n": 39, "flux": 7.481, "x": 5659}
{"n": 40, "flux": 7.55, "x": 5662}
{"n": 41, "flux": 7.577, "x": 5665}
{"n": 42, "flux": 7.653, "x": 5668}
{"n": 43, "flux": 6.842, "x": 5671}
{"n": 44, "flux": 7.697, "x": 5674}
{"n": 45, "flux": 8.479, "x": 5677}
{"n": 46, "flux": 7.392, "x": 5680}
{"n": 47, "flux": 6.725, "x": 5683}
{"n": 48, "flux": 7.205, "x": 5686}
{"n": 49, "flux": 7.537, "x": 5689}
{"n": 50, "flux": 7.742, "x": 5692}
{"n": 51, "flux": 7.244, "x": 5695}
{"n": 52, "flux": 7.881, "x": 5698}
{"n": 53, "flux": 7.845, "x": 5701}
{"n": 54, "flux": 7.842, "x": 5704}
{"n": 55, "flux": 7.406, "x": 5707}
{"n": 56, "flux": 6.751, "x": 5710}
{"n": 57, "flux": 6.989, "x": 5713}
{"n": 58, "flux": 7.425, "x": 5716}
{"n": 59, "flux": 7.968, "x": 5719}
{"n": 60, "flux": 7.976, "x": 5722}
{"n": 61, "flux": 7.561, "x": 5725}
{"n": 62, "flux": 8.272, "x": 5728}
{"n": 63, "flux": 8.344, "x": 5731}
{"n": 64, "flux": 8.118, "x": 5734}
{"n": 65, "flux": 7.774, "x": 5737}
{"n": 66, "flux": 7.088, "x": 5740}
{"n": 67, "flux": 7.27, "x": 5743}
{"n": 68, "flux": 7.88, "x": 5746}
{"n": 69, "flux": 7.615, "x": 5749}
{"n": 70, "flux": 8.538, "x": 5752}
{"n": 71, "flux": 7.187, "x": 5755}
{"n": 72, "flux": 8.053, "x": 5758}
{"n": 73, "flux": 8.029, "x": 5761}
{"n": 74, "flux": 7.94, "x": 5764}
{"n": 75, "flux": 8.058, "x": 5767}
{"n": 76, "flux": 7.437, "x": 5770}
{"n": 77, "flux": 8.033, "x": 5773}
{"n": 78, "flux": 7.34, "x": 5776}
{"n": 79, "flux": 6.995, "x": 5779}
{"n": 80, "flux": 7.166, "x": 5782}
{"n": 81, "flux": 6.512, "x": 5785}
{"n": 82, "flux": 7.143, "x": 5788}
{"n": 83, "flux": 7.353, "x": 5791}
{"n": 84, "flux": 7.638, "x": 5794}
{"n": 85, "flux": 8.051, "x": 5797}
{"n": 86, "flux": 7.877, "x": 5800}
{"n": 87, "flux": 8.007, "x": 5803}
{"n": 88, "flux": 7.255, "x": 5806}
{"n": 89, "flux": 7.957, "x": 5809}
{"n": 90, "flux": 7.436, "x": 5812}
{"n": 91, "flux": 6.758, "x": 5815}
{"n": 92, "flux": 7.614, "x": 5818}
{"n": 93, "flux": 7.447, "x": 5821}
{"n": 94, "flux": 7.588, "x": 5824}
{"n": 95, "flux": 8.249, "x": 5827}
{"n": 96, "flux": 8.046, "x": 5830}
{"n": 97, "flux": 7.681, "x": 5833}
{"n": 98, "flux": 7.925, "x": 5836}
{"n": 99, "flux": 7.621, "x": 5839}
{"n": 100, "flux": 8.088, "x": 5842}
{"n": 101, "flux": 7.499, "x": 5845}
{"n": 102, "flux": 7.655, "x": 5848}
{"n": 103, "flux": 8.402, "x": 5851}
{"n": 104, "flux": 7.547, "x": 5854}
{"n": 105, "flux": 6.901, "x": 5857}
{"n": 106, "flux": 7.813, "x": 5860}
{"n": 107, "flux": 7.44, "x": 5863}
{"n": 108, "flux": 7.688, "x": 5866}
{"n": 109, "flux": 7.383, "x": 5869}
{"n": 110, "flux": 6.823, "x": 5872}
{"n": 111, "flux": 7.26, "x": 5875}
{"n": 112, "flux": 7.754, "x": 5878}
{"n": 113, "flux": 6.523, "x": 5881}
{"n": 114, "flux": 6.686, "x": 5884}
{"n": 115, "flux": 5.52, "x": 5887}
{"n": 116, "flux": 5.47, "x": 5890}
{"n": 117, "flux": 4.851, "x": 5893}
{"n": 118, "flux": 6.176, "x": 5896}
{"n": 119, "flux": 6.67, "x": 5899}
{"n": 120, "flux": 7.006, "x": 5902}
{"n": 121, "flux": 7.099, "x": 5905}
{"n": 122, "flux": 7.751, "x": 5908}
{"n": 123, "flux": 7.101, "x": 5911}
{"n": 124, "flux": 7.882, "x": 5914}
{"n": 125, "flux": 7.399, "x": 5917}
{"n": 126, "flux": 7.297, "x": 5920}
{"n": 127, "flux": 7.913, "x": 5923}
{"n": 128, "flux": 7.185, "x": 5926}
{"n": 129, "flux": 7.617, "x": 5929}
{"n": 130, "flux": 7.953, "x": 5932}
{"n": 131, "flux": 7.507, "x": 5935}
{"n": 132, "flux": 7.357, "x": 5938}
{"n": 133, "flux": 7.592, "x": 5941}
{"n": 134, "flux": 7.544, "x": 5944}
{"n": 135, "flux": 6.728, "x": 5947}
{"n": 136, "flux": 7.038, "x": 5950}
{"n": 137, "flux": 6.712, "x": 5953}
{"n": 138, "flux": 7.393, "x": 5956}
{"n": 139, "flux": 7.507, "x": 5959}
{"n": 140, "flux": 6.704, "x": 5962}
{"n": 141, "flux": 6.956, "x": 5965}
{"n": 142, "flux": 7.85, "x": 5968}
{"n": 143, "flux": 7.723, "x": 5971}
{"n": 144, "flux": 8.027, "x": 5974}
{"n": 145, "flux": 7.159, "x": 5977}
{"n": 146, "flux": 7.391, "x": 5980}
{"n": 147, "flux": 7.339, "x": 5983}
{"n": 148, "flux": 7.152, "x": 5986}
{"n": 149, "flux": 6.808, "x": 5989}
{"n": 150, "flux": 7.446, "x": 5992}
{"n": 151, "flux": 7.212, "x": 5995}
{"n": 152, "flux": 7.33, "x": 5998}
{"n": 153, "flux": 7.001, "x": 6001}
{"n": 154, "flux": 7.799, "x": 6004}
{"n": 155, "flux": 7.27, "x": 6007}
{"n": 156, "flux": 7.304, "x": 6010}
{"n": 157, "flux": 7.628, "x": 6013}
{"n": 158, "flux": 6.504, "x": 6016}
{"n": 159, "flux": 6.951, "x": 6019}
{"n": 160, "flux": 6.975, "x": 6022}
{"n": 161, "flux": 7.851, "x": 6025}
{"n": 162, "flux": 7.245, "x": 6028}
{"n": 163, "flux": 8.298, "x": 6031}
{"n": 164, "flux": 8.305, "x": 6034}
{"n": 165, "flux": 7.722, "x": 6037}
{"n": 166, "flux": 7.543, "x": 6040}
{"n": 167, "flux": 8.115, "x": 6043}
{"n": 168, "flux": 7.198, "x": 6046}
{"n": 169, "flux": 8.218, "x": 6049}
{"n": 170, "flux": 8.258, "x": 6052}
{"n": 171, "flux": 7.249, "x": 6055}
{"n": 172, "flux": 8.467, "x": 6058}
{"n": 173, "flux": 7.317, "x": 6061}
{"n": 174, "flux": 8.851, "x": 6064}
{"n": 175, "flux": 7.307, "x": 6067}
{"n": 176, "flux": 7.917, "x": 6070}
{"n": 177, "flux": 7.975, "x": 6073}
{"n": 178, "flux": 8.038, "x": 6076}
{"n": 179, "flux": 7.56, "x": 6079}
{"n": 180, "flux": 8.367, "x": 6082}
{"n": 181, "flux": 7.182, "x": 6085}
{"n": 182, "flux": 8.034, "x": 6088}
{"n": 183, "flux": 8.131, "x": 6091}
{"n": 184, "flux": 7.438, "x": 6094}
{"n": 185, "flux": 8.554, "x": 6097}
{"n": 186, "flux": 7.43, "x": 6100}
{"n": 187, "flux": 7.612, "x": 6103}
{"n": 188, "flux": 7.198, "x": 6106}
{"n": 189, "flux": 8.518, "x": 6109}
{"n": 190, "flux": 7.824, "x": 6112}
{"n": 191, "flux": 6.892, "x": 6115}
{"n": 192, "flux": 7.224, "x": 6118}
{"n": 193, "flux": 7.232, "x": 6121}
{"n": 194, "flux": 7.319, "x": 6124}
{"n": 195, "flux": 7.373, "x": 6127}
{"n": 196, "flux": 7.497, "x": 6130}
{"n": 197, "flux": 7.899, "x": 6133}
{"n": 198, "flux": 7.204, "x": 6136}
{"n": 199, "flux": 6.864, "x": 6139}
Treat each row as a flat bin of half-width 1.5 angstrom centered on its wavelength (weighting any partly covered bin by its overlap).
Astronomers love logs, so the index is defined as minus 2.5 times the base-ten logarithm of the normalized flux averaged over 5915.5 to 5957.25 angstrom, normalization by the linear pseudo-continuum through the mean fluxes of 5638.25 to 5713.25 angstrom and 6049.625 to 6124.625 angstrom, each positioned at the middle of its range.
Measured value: 0.04 mag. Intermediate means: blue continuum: 7.5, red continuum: 7.77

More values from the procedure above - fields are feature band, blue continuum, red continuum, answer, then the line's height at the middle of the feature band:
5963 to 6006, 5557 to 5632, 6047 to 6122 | 0.04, 7.67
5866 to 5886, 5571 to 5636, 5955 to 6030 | 0.03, 7.26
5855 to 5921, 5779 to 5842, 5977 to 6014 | 0.08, 7.45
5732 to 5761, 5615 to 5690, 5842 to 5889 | -0.06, 7.35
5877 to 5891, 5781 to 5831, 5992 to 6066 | 0.18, 7.56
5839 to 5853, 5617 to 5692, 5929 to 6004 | -0.07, 7.36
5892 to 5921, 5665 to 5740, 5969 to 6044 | 0.08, 7.49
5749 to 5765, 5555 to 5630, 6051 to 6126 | -0.08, 7.38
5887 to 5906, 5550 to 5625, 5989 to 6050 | 0.20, 7.39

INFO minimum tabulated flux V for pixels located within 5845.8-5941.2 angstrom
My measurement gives 4.851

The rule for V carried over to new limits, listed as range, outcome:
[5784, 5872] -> 6.512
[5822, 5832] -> 7.588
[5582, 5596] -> 6.741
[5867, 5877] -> 6.823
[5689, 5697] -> 7.244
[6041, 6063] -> 7.198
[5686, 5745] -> 6.751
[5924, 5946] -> 7.185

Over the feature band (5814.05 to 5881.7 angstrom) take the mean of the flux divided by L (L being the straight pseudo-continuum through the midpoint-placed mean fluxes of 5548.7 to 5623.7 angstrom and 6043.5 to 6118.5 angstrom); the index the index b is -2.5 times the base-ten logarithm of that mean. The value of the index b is -0.01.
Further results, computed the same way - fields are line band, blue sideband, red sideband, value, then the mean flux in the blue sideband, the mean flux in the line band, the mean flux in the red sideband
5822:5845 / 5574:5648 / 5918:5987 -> -0.075 mag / 7.24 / 7.85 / 7.38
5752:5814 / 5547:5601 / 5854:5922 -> -0.081 mag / 7.23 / 7.59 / 6.95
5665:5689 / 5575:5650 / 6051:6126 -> -0.019 mag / 7.24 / 7.44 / 7.75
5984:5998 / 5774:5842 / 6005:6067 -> 0.067 mag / 7.55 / 7.18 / 7.66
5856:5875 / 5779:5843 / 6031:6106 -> 0.042 mag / 7.57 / 7.35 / 7.86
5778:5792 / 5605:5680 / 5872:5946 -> 0.030 mag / 7.43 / 7.02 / 7.04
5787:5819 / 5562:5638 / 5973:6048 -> -0.038 mag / 7.18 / 7.56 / 7.42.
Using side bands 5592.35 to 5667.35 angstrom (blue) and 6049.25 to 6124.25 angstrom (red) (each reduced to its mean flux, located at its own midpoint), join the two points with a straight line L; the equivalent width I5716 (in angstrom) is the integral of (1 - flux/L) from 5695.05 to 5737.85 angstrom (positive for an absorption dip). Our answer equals -1.7 angstrom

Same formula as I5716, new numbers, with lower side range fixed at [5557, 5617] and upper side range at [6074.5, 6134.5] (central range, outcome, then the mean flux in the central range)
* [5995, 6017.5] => 0.9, 7.26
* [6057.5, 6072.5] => -0.6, 7.94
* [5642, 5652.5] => -0.4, 7.55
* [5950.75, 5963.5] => 0.8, 7.08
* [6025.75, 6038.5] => -0.5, 7.89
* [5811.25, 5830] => -0.4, 7.56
